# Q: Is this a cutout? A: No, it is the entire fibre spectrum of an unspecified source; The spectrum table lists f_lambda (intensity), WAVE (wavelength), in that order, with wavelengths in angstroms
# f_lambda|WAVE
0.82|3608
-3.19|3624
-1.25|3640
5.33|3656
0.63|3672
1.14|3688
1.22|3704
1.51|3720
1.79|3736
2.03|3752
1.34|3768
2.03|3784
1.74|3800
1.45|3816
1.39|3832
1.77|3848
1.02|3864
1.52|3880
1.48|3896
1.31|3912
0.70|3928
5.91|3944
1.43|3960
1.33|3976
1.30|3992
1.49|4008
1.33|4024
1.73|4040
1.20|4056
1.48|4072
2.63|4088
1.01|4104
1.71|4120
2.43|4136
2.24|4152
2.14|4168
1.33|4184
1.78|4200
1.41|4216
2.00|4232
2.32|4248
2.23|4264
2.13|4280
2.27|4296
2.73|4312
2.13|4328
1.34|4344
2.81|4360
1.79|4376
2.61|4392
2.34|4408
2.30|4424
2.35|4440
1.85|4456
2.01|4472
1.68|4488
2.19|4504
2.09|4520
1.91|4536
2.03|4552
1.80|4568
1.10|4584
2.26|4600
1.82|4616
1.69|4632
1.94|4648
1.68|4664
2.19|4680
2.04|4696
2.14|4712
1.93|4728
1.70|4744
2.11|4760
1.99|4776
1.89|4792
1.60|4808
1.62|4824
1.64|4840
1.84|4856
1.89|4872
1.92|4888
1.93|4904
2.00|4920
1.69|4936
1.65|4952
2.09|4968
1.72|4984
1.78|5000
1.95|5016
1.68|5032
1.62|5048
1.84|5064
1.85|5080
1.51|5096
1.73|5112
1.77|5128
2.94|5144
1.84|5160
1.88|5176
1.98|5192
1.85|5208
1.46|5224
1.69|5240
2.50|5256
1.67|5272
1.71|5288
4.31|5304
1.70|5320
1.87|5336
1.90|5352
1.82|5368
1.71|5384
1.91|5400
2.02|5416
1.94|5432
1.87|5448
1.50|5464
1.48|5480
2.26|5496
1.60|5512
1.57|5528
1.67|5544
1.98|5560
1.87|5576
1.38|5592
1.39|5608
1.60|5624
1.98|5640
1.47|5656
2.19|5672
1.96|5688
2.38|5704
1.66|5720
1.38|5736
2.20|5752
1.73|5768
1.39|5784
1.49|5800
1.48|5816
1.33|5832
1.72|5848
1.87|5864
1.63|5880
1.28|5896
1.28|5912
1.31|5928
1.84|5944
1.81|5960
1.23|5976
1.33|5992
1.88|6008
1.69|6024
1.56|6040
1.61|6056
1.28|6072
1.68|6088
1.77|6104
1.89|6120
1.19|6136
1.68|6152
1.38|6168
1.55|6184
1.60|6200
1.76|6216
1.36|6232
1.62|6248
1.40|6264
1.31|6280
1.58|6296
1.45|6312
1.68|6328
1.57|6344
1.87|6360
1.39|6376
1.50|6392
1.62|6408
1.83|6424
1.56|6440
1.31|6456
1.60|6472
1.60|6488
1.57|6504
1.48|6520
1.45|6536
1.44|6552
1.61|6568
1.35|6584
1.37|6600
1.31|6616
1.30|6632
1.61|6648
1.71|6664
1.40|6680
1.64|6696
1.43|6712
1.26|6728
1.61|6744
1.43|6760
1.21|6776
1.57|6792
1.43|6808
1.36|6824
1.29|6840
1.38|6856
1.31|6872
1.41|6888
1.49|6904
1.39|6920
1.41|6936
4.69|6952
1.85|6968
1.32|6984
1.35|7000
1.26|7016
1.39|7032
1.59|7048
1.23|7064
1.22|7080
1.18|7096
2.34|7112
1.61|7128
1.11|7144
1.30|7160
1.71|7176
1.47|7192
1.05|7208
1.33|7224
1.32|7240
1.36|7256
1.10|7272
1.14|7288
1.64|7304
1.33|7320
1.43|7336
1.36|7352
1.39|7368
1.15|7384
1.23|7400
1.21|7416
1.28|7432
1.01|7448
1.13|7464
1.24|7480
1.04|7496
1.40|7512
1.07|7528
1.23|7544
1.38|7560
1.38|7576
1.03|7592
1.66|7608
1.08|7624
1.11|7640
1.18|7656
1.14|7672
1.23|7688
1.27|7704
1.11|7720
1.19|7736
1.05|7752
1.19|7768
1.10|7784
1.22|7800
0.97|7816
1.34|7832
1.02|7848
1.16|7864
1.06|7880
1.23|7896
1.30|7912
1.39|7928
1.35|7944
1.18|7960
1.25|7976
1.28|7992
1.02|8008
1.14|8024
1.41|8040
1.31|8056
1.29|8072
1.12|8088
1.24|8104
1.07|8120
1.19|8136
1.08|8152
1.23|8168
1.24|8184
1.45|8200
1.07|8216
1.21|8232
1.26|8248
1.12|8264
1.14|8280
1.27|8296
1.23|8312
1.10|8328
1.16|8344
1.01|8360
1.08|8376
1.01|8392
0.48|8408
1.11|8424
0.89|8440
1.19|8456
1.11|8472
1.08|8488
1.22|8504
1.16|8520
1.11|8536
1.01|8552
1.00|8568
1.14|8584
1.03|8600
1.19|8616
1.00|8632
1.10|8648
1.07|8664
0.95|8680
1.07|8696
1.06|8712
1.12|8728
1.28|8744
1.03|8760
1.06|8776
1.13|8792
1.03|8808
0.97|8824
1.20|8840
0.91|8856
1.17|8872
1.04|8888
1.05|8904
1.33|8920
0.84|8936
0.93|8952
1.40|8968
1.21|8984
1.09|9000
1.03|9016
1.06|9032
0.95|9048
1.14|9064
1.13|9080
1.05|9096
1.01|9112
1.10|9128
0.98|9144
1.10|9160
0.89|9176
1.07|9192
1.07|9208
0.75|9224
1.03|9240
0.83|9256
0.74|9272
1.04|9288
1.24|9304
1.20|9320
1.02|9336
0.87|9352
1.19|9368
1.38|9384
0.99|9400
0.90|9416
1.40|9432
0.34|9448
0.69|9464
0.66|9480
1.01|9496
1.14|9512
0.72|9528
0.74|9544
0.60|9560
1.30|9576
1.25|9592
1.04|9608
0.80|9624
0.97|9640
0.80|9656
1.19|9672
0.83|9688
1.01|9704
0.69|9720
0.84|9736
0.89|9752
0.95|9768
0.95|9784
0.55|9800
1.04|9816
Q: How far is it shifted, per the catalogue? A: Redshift 0.058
